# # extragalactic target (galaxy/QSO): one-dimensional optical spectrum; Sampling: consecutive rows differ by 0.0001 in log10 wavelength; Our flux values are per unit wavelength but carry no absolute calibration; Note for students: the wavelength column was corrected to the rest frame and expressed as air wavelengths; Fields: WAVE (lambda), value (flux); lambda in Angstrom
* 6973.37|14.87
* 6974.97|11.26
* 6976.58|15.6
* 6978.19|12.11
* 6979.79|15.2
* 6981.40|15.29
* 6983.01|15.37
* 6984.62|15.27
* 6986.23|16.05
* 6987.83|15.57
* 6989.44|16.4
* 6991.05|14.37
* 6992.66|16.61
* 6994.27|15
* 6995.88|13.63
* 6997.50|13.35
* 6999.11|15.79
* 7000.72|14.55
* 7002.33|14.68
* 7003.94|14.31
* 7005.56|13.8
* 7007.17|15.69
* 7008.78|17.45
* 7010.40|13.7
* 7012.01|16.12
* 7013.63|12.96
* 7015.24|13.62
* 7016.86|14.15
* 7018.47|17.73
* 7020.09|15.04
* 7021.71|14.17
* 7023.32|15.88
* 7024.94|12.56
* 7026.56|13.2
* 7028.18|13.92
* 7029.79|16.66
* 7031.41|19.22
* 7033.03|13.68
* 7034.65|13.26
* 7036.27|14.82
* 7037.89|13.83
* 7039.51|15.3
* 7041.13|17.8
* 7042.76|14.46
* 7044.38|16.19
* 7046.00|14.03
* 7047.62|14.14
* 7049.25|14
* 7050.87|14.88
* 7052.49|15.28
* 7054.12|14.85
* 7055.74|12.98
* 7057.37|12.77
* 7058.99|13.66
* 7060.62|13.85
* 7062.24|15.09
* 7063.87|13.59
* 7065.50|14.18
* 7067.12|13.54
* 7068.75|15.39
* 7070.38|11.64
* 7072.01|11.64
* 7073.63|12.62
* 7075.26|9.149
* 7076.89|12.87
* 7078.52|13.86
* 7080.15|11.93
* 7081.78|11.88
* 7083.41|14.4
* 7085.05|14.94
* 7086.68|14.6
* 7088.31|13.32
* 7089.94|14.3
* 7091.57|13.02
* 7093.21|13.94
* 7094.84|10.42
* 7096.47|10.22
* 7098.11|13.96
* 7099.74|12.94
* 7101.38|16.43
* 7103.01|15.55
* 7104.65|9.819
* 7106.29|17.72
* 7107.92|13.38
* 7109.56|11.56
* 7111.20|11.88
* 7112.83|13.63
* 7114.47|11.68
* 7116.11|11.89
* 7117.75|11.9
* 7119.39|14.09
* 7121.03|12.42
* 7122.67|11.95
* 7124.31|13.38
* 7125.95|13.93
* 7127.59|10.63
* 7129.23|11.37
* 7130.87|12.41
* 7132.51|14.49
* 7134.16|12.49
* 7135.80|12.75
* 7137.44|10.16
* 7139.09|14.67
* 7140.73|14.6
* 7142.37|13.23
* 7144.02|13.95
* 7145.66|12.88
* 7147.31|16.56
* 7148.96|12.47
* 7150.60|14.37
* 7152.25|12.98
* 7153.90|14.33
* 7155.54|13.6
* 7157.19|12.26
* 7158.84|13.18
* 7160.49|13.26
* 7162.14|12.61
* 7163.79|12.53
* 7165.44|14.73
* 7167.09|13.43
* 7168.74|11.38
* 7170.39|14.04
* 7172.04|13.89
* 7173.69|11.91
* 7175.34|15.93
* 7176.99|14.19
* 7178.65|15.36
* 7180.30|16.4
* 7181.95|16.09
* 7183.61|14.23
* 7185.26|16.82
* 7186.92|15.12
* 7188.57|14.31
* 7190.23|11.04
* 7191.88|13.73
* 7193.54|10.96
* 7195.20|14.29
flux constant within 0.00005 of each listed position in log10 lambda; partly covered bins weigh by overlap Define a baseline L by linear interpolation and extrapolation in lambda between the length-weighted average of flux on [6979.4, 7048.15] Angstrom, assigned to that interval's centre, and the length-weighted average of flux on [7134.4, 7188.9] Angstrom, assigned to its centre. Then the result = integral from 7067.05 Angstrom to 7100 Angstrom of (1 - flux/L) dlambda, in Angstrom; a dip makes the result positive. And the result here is 3.6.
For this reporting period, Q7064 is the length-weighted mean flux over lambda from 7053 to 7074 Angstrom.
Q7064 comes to 13.6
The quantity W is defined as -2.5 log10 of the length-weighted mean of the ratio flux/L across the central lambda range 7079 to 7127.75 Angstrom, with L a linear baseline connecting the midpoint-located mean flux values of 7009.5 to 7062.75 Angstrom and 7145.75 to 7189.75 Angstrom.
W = 0.10 mag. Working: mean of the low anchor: 14.7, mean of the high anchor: 14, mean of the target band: 13.1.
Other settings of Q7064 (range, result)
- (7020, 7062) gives 14.6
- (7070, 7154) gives 13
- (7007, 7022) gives 15.1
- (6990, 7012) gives 14.9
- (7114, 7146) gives 12.8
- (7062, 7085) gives 13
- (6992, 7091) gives 14.3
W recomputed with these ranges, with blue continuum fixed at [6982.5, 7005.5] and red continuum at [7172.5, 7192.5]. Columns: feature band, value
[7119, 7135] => 0.16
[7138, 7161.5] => 0.08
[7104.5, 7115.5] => 0.14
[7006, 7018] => 0.01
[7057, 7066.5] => 0.07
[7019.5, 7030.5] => 0.04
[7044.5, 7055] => 0.02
